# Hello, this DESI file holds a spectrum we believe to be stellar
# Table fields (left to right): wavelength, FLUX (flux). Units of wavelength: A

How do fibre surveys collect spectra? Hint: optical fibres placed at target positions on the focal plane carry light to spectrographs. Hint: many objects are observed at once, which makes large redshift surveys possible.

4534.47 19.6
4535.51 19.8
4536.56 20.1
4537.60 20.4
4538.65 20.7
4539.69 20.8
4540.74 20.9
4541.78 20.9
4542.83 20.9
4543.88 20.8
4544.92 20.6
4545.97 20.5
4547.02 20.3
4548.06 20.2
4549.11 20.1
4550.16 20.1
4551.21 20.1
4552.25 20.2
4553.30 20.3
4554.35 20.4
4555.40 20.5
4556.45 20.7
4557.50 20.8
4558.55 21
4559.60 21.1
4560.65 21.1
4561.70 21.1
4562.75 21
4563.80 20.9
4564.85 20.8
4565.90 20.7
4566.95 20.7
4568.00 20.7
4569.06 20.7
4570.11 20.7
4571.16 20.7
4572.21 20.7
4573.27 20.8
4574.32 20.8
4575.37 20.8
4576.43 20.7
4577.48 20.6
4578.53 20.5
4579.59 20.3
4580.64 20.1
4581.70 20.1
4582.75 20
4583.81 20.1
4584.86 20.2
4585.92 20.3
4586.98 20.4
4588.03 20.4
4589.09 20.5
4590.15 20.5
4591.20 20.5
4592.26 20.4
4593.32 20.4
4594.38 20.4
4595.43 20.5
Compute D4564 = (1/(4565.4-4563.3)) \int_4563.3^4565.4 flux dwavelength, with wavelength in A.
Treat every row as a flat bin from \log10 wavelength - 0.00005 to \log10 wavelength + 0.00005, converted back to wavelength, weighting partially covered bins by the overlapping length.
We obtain 20.9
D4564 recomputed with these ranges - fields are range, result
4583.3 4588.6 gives 20.3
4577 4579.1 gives 20.5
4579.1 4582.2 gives 20.2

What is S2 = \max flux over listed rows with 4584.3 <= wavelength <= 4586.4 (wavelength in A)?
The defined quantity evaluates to 20.3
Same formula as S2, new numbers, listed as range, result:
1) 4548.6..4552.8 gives 20.2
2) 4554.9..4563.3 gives 21.1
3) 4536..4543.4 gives 20.9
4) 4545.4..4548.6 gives 20.5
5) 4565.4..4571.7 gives 20.7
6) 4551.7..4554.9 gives 20.4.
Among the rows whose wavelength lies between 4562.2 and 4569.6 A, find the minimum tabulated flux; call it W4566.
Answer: 20.7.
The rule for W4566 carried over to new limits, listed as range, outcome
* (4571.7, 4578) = 20.6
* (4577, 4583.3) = 20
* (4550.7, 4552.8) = 20.1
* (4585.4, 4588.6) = 20.3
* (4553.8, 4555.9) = 20.4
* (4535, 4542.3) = 19.8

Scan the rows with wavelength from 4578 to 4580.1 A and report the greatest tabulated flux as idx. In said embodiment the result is 20.5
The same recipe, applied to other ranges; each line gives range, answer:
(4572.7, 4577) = 20.8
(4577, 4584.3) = 20.6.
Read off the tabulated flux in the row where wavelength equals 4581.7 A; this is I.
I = 20.1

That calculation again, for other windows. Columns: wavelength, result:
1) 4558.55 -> 21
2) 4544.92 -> 20.6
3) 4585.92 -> 20.3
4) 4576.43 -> 20.7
